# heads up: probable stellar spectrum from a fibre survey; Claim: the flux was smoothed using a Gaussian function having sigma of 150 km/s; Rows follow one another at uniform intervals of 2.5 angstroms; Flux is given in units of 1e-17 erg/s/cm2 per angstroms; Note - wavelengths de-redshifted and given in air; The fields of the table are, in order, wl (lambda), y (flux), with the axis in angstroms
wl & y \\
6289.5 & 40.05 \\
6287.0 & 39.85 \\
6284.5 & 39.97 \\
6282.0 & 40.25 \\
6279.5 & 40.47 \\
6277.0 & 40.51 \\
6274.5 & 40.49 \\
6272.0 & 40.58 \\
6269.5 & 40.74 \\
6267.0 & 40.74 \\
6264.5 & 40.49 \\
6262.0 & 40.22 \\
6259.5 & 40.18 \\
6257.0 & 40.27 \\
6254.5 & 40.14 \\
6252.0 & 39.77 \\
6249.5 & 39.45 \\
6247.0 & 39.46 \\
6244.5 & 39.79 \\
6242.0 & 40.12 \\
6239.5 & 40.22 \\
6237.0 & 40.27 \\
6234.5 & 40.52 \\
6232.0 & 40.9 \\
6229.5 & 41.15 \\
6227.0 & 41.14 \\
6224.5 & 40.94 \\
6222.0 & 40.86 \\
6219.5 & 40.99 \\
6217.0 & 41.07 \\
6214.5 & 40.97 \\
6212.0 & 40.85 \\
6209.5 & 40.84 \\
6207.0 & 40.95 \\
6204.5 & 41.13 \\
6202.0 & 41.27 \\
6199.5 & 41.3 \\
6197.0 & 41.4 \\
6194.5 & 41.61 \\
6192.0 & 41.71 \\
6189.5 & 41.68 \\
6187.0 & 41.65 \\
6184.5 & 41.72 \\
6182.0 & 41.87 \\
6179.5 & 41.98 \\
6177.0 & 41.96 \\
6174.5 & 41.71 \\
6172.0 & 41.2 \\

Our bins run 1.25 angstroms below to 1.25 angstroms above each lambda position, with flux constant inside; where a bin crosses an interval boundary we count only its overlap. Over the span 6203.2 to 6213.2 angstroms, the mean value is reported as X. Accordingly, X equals 40.9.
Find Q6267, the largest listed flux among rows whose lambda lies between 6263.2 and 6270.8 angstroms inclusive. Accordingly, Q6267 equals 40.74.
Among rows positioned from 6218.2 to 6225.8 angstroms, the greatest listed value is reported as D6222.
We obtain 40.99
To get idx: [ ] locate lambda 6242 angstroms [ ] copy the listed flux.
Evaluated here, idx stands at 40.12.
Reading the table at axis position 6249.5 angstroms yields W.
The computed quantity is 39.45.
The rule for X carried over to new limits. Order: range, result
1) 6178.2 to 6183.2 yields 41.9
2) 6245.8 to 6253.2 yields 39.6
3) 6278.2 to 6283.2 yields 40.4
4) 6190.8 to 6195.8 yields 41.7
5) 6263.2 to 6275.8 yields 40.6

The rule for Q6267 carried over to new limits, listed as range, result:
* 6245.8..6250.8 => 39.46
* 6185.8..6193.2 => 41.71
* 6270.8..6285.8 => 40.58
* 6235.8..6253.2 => 40.27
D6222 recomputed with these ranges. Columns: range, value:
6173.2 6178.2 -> 41.96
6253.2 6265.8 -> 40.49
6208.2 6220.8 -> 41.07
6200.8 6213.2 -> 41.27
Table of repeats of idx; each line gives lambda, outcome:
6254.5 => 40.14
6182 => 41.87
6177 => 41.96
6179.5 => 41.98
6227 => 41.14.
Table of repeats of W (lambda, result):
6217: 41.07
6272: 40.58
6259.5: 40.18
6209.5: 40.84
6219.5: 40.99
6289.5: 40.05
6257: 40.27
